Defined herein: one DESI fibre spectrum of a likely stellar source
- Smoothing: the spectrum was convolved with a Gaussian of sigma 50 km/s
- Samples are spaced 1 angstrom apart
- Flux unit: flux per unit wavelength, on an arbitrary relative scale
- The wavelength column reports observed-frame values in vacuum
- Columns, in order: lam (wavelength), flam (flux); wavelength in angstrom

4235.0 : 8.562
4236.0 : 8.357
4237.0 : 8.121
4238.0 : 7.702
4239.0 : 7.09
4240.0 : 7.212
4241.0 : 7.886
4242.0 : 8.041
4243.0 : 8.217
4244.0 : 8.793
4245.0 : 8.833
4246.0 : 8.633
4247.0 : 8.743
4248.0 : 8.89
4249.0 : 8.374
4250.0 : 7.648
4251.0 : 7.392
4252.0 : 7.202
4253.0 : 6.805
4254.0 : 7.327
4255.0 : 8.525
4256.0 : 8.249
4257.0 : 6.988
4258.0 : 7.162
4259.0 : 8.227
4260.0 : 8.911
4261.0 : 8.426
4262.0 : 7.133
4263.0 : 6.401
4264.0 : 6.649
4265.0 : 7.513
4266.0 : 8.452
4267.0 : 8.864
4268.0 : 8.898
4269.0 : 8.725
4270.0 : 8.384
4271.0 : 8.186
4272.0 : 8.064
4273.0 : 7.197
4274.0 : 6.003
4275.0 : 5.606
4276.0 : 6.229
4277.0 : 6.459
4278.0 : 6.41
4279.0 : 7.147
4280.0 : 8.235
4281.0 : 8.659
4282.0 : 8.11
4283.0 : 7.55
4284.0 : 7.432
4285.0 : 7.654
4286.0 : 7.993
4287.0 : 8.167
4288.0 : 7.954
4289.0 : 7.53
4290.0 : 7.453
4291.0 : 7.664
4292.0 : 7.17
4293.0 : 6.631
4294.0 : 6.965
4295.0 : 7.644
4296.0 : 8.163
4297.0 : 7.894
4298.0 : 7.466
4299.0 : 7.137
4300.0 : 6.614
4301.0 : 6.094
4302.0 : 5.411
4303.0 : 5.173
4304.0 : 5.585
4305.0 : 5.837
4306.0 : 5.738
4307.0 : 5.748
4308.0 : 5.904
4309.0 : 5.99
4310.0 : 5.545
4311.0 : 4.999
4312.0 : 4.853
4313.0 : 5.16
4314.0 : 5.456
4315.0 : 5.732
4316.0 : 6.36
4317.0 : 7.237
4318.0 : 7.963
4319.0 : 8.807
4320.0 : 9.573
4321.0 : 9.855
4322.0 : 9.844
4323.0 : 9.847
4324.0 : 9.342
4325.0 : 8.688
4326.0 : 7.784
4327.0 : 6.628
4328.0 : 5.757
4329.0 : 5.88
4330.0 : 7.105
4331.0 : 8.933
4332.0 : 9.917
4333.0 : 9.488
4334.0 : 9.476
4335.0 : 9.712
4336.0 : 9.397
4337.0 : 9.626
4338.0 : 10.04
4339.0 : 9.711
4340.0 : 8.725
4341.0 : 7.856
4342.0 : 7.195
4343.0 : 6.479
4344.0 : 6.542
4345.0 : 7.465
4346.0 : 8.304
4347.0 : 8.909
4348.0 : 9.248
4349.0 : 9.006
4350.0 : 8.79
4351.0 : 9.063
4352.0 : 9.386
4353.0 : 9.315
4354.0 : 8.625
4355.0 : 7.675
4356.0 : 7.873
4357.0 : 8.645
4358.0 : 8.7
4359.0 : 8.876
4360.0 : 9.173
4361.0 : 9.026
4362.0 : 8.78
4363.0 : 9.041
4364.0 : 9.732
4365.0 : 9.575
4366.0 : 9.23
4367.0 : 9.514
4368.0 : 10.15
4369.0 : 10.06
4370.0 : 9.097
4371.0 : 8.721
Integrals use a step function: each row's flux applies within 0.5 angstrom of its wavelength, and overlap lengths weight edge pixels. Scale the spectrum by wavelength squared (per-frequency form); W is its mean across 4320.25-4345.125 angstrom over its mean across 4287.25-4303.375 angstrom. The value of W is 1.22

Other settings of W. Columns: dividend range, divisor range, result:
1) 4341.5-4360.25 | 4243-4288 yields 1.12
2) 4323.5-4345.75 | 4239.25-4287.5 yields 1.10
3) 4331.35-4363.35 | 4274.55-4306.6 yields 1.27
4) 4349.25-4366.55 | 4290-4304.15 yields 1.33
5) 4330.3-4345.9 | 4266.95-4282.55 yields 1.19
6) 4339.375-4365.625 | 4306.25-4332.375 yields 1.20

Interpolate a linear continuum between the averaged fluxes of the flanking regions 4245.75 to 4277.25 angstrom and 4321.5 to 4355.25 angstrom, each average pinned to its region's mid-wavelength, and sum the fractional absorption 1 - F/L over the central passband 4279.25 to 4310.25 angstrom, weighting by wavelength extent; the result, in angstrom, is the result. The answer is 4.0 angstrom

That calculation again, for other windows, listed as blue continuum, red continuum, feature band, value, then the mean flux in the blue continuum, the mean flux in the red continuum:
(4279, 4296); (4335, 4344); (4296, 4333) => 5.0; 7.67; 8.57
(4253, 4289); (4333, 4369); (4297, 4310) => 3.2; 7.64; 8.85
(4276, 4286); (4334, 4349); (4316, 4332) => 0.1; 7.48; 8.56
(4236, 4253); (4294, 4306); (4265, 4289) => -1.6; 8.02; 6.61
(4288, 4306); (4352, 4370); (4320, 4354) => -1.6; 6.85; 9.07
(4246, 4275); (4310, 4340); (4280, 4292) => 0.1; 7.81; 8.01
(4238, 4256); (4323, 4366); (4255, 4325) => 8.0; 7.98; 8.58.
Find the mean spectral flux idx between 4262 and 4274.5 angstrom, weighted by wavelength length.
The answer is 7.75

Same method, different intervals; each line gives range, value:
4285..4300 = 7.53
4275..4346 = 7.43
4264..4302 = 7.48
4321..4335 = 8.46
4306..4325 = 7.13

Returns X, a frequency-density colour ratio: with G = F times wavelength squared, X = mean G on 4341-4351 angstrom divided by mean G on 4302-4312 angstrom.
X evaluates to 1.47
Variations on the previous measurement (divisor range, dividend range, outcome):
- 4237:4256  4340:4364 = 1.12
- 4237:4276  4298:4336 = 0.95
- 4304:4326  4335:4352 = 1.23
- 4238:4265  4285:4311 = 0.88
